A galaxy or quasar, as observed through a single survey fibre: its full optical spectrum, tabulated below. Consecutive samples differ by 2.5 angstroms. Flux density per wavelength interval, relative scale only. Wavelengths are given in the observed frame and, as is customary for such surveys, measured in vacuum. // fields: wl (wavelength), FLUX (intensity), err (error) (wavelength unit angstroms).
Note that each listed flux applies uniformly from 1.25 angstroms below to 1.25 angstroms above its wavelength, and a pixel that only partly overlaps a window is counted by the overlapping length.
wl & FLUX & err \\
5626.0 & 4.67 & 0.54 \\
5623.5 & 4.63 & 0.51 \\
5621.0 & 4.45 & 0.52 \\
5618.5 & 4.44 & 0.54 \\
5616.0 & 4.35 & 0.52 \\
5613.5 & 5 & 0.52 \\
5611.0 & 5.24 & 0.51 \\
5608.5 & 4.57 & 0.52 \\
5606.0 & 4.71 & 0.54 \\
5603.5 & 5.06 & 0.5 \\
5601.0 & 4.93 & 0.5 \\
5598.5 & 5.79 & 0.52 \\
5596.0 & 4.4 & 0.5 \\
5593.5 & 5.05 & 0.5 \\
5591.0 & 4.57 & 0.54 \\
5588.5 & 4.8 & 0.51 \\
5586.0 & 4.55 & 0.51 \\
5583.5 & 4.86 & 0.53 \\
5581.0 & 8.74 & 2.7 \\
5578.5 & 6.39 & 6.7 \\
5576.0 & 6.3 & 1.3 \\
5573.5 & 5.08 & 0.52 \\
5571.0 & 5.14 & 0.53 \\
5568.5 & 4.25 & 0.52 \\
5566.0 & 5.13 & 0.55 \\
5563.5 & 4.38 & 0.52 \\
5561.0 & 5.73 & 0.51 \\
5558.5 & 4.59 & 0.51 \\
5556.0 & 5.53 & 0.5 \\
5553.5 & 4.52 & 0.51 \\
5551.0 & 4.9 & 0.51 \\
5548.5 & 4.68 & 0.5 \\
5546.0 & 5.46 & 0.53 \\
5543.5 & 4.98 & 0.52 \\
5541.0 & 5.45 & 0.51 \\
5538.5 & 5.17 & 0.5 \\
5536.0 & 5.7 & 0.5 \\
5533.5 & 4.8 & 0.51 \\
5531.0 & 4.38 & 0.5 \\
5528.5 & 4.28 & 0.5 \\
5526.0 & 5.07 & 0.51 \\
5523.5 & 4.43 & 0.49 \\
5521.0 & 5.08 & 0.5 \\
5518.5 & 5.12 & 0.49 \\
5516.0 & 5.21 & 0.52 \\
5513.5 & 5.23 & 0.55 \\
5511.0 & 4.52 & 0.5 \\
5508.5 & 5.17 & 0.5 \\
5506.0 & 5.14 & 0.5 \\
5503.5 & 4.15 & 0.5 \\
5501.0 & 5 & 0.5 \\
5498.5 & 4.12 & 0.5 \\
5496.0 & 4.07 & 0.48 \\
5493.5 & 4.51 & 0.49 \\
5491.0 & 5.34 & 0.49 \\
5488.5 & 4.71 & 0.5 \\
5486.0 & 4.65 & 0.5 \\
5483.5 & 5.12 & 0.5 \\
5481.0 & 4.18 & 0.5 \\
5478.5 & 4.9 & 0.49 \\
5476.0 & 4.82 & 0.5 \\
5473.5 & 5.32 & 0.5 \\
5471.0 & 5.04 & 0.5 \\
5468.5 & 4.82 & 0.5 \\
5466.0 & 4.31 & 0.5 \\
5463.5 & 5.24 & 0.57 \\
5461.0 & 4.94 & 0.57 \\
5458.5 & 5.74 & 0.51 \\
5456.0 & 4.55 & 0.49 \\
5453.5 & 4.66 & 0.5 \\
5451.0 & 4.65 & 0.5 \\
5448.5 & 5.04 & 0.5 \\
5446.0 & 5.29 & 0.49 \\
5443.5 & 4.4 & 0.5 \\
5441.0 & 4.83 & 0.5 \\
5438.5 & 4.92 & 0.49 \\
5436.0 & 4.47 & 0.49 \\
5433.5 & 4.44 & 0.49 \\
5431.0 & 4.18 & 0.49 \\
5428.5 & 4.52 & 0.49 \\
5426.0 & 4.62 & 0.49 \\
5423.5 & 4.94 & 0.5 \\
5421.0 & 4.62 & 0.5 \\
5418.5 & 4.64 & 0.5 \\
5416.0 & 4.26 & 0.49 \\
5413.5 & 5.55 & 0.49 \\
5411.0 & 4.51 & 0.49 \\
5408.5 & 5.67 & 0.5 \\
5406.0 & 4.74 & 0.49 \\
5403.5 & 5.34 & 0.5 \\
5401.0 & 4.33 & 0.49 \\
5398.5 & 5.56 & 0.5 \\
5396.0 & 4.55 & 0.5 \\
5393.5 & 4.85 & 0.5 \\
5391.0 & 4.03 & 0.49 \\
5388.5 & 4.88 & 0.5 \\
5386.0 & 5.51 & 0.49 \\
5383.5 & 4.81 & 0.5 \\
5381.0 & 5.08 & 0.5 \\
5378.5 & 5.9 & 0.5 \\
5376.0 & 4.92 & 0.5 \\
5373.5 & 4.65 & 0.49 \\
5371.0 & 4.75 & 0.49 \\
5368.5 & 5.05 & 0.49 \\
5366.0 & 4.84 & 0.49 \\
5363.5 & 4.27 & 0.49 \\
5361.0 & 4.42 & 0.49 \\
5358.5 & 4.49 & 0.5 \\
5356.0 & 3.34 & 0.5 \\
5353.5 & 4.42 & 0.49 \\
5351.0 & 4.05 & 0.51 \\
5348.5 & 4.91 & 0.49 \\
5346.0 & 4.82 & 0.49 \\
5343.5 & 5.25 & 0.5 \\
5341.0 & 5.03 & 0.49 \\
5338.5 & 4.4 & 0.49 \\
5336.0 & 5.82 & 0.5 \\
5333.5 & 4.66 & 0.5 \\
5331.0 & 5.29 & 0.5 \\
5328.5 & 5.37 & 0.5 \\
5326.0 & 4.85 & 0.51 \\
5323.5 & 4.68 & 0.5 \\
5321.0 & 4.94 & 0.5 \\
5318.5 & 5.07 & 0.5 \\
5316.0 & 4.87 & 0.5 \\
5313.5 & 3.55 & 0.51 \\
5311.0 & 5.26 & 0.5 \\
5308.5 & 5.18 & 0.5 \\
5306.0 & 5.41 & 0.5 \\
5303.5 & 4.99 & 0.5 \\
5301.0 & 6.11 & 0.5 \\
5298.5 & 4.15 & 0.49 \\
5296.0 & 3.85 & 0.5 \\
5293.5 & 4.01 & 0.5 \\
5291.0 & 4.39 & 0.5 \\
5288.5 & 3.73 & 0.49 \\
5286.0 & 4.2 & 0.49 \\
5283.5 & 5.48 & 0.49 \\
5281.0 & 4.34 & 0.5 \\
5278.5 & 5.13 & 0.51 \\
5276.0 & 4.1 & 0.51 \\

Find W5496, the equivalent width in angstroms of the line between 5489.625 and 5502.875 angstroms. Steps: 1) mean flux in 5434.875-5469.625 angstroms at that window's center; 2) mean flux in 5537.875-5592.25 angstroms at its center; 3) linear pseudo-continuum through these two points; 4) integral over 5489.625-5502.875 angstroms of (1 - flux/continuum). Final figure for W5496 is 1.1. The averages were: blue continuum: 4.85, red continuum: 5.24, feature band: 4.59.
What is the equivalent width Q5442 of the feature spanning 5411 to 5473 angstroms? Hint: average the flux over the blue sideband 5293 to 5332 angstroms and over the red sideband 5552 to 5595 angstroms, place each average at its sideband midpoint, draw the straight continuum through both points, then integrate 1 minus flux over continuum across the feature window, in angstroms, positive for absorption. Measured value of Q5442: 3.46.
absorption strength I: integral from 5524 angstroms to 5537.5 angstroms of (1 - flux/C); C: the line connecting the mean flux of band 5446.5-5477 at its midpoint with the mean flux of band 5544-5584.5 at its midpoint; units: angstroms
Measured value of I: 1.0 angstroms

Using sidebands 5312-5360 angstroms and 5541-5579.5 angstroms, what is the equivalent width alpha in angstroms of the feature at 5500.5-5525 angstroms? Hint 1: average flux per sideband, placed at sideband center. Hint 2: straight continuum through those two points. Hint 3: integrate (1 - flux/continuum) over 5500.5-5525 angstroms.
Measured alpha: 0.7 angstroms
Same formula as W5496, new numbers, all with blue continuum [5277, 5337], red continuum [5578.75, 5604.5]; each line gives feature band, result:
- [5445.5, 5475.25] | 0.7 angstroms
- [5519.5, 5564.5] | 2.4 angstroms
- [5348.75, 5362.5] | 1.9 angstroms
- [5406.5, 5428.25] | 0.7 angstroms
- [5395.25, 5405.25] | 0.0 angstroms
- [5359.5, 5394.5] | 0.5 angstroms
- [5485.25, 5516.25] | 2.5 angstroms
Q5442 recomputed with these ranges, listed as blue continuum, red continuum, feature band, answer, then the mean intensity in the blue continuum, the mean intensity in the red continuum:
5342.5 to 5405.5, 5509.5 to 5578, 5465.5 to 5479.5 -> 0.0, 4.76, 5.02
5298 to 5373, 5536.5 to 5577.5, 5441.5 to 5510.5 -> 2.6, 4.81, 5.1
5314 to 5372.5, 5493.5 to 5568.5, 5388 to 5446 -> 0.7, 4.75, 4.88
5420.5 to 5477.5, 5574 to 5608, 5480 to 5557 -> 3.3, 4.8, 5.37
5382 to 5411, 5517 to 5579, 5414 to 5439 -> 1.8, 4.92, 5.05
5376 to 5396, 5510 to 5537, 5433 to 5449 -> 0.5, 4.97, 4.89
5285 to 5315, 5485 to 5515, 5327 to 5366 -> -0.8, 4.57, 4.72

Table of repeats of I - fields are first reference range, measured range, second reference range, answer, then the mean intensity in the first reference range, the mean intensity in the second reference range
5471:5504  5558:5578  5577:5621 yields -0.5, 4.71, 5.13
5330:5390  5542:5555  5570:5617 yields 0.6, 4.81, 5.24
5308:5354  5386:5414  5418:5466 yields -0.7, 4.87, 4.76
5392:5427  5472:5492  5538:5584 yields 0.9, 4.87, 5.34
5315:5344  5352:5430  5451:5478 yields 3.2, 5.01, 4.93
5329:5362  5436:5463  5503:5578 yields -0.1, 4.7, 5.01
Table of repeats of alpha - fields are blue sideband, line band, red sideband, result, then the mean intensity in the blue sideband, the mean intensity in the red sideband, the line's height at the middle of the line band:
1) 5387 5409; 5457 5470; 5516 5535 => -0.5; 4.86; 4.78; 4.82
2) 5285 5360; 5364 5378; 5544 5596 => -0.2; 4.7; 5.21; 4.8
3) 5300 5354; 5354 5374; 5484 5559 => 1.9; 4.95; 4.87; 4.94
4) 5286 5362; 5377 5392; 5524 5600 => -0.7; 4.7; 5.15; 4.82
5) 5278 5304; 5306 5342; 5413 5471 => -2.7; 4.55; 4.76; 4.6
